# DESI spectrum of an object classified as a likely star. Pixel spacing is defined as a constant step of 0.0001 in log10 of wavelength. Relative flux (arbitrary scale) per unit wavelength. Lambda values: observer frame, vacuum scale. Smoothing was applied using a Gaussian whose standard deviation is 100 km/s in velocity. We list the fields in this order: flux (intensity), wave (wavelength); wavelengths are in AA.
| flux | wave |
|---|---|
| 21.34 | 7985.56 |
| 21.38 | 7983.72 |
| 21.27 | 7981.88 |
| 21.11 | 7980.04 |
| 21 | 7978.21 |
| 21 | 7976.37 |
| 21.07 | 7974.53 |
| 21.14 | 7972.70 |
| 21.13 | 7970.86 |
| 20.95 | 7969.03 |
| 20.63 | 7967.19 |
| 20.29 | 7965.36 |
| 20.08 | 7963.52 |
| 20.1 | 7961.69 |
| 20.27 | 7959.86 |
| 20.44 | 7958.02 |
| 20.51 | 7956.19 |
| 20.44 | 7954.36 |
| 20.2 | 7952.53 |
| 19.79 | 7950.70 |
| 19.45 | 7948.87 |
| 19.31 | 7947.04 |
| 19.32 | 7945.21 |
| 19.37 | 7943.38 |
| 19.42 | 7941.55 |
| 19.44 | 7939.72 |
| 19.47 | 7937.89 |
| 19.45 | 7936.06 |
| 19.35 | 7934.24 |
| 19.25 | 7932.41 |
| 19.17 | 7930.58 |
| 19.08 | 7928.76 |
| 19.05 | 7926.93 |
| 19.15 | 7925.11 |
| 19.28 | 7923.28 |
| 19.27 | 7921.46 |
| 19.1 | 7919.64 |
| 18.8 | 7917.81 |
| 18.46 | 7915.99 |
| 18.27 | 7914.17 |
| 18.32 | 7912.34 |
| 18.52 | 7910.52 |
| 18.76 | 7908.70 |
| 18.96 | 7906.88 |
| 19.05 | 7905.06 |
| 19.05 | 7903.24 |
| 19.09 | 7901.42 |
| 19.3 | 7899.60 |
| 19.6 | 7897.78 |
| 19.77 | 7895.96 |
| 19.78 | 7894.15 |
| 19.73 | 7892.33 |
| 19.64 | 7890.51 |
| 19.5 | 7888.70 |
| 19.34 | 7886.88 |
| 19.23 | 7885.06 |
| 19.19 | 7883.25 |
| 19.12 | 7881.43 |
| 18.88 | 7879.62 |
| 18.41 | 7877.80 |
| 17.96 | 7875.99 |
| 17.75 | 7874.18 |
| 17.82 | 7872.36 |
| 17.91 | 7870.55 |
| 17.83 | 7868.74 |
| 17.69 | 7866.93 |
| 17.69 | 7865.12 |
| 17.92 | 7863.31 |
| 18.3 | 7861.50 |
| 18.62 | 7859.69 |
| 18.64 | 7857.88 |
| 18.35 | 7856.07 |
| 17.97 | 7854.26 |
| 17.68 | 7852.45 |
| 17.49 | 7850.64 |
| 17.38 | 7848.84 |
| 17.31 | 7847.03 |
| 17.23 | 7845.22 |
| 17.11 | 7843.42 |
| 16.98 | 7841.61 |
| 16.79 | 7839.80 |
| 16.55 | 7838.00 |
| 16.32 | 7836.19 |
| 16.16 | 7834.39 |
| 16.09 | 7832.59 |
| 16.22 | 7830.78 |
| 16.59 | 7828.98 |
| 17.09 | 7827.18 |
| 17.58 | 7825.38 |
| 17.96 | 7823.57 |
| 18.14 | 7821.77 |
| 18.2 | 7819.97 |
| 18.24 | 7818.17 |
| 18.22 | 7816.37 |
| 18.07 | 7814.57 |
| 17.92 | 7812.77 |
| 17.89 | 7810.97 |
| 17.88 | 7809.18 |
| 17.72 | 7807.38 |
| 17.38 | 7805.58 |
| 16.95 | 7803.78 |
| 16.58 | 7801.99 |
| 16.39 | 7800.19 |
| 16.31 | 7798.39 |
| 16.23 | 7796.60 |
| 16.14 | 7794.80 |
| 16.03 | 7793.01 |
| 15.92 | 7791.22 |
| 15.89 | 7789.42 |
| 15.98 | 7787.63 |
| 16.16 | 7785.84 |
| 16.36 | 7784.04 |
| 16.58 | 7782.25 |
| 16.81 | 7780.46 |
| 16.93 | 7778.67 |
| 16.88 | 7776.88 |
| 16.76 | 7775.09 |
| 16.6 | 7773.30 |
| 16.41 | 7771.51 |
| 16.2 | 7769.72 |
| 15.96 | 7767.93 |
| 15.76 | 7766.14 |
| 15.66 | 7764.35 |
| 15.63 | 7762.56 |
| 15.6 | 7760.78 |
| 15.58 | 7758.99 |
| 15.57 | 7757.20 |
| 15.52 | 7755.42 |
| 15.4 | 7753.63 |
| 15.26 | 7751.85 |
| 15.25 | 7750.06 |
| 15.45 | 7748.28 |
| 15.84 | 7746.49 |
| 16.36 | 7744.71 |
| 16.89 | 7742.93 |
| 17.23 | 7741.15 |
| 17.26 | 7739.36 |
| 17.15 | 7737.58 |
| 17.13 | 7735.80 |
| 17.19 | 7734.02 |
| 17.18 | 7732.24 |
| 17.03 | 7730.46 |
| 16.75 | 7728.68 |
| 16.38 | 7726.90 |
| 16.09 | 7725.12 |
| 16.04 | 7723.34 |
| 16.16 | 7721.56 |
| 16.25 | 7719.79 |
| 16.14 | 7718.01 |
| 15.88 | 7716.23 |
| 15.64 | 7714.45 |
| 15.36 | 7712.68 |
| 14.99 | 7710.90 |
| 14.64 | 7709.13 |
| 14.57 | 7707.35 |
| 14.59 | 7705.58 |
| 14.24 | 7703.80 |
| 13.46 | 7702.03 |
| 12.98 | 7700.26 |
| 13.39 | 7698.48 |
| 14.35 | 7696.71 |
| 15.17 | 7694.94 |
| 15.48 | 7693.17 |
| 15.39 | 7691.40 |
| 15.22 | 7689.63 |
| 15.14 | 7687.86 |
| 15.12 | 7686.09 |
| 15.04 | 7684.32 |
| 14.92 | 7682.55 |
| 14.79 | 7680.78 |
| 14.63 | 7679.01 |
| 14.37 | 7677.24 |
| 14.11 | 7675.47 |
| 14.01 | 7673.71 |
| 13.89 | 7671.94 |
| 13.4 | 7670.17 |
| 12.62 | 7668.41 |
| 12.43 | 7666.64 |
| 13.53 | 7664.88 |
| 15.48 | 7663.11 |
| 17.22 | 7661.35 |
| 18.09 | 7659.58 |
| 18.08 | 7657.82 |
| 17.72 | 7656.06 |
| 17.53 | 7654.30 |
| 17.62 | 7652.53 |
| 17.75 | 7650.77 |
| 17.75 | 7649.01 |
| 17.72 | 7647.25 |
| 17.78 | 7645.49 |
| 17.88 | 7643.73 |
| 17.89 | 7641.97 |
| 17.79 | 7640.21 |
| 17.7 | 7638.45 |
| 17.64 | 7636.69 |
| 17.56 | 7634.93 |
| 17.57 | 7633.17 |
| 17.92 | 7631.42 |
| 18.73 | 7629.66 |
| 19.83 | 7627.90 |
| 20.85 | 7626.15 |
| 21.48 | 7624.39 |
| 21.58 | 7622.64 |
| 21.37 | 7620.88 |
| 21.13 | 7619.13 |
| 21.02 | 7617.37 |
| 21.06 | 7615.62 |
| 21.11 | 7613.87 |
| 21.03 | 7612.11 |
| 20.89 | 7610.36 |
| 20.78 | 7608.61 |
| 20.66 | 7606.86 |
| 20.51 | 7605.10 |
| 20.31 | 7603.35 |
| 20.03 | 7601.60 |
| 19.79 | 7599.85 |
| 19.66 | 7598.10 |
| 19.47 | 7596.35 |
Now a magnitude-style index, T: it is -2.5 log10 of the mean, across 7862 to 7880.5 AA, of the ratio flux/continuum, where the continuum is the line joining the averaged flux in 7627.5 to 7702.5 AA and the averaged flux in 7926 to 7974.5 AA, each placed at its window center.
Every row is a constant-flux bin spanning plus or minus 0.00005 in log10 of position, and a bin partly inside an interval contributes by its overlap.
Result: 0.05 mag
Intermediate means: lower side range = 16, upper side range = 19.9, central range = 18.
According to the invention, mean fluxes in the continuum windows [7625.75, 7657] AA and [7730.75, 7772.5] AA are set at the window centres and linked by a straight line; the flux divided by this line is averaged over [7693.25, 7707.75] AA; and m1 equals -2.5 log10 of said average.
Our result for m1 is 0.20 mag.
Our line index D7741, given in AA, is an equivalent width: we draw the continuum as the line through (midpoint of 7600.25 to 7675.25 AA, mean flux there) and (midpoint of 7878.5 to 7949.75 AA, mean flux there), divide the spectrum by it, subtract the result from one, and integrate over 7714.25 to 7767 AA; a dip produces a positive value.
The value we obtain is 6.8 AA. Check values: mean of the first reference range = 18.2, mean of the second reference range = 19.2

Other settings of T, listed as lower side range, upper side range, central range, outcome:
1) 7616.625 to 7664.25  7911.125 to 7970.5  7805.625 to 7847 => 0.110 mag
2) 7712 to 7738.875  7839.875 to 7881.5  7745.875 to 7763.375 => 0.084 mag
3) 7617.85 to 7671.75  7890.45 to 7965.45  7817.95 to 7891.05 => 0.067 mag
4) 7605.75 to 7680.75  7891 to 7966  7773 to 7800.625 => 0.139 mag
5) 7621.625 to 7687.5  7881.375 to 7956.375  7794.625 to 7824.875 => 0.048 mag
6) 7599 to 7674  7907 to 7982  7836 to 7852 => 0.133 mag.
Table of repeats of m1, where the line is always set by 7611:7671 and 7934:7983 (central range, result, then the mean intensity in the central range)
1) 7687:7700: 0.242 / 14.8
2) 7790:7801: 0.185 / 16.2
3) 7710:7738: 0.146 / 16.3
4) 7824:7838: 0.168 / 16.6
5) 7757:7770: 0.202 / 15.7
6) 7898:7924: 0.058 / 18.9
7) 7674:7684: 0.253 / 14.6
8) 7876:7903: 0.028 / 19.3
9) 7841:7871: 0.104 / 17.8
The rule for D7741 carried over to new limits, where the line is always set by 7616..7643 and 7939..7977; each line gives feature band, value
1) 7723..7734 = 1.7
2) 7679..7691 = 2.8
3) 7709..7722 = 2.6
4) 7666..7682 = 4.6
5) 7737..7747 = 1.4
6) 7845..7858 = 1.4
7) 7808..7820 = 1.1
